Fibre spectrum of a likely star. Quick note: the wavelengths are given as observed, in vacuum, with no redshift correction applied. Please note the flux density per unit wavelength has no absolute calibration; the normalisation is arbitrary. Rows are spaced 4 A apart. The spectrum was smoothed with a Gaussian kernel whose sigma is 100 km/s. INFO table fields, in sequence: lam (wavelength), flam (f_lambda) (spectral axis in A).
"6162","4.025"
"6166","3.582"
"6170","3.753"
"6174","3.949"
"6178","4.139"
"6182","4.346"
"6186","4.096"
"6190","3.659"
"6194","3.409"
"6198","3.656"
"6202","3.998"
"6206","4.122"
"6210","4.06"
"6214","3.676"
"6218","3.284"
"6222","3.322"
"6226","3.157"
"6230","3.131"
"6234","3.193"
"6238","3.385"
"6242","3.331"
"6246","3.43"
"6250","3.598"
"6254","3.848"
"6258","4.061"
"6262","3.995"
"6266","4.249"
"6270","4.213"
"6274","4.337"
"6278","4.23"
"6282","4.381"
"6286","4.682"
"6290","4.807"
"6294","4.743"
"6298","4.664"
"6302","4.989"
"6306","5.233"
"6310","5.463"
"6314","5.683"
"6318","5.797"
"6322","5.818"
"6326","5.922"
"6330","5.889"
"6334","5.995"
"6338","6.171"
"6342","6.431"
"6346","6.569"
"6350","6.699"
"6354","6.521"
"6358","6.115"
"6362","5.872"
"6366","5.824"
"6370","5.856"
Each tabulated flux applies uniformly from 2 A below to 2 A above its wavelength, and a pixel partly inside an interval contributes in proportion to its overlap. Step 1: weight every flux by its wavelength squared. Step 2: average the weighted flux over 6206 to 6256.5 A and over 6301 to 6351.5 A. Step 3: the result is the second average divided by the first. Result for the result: 1.75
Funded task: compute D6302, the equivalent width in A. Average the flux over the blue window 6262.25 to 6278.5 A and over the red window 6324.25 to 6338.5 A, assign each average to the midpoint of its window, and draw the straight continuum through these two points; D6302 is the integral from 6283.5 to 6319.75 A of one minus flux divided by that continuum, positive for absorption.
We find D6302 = 0.2 A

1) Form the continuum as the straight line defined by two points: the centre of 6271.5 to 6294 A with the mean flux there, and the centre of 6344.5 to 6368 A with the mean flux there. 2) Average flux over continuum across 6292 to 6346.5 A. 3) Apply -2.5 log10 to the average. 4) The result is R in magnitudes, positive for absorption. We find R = -0.05 mag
